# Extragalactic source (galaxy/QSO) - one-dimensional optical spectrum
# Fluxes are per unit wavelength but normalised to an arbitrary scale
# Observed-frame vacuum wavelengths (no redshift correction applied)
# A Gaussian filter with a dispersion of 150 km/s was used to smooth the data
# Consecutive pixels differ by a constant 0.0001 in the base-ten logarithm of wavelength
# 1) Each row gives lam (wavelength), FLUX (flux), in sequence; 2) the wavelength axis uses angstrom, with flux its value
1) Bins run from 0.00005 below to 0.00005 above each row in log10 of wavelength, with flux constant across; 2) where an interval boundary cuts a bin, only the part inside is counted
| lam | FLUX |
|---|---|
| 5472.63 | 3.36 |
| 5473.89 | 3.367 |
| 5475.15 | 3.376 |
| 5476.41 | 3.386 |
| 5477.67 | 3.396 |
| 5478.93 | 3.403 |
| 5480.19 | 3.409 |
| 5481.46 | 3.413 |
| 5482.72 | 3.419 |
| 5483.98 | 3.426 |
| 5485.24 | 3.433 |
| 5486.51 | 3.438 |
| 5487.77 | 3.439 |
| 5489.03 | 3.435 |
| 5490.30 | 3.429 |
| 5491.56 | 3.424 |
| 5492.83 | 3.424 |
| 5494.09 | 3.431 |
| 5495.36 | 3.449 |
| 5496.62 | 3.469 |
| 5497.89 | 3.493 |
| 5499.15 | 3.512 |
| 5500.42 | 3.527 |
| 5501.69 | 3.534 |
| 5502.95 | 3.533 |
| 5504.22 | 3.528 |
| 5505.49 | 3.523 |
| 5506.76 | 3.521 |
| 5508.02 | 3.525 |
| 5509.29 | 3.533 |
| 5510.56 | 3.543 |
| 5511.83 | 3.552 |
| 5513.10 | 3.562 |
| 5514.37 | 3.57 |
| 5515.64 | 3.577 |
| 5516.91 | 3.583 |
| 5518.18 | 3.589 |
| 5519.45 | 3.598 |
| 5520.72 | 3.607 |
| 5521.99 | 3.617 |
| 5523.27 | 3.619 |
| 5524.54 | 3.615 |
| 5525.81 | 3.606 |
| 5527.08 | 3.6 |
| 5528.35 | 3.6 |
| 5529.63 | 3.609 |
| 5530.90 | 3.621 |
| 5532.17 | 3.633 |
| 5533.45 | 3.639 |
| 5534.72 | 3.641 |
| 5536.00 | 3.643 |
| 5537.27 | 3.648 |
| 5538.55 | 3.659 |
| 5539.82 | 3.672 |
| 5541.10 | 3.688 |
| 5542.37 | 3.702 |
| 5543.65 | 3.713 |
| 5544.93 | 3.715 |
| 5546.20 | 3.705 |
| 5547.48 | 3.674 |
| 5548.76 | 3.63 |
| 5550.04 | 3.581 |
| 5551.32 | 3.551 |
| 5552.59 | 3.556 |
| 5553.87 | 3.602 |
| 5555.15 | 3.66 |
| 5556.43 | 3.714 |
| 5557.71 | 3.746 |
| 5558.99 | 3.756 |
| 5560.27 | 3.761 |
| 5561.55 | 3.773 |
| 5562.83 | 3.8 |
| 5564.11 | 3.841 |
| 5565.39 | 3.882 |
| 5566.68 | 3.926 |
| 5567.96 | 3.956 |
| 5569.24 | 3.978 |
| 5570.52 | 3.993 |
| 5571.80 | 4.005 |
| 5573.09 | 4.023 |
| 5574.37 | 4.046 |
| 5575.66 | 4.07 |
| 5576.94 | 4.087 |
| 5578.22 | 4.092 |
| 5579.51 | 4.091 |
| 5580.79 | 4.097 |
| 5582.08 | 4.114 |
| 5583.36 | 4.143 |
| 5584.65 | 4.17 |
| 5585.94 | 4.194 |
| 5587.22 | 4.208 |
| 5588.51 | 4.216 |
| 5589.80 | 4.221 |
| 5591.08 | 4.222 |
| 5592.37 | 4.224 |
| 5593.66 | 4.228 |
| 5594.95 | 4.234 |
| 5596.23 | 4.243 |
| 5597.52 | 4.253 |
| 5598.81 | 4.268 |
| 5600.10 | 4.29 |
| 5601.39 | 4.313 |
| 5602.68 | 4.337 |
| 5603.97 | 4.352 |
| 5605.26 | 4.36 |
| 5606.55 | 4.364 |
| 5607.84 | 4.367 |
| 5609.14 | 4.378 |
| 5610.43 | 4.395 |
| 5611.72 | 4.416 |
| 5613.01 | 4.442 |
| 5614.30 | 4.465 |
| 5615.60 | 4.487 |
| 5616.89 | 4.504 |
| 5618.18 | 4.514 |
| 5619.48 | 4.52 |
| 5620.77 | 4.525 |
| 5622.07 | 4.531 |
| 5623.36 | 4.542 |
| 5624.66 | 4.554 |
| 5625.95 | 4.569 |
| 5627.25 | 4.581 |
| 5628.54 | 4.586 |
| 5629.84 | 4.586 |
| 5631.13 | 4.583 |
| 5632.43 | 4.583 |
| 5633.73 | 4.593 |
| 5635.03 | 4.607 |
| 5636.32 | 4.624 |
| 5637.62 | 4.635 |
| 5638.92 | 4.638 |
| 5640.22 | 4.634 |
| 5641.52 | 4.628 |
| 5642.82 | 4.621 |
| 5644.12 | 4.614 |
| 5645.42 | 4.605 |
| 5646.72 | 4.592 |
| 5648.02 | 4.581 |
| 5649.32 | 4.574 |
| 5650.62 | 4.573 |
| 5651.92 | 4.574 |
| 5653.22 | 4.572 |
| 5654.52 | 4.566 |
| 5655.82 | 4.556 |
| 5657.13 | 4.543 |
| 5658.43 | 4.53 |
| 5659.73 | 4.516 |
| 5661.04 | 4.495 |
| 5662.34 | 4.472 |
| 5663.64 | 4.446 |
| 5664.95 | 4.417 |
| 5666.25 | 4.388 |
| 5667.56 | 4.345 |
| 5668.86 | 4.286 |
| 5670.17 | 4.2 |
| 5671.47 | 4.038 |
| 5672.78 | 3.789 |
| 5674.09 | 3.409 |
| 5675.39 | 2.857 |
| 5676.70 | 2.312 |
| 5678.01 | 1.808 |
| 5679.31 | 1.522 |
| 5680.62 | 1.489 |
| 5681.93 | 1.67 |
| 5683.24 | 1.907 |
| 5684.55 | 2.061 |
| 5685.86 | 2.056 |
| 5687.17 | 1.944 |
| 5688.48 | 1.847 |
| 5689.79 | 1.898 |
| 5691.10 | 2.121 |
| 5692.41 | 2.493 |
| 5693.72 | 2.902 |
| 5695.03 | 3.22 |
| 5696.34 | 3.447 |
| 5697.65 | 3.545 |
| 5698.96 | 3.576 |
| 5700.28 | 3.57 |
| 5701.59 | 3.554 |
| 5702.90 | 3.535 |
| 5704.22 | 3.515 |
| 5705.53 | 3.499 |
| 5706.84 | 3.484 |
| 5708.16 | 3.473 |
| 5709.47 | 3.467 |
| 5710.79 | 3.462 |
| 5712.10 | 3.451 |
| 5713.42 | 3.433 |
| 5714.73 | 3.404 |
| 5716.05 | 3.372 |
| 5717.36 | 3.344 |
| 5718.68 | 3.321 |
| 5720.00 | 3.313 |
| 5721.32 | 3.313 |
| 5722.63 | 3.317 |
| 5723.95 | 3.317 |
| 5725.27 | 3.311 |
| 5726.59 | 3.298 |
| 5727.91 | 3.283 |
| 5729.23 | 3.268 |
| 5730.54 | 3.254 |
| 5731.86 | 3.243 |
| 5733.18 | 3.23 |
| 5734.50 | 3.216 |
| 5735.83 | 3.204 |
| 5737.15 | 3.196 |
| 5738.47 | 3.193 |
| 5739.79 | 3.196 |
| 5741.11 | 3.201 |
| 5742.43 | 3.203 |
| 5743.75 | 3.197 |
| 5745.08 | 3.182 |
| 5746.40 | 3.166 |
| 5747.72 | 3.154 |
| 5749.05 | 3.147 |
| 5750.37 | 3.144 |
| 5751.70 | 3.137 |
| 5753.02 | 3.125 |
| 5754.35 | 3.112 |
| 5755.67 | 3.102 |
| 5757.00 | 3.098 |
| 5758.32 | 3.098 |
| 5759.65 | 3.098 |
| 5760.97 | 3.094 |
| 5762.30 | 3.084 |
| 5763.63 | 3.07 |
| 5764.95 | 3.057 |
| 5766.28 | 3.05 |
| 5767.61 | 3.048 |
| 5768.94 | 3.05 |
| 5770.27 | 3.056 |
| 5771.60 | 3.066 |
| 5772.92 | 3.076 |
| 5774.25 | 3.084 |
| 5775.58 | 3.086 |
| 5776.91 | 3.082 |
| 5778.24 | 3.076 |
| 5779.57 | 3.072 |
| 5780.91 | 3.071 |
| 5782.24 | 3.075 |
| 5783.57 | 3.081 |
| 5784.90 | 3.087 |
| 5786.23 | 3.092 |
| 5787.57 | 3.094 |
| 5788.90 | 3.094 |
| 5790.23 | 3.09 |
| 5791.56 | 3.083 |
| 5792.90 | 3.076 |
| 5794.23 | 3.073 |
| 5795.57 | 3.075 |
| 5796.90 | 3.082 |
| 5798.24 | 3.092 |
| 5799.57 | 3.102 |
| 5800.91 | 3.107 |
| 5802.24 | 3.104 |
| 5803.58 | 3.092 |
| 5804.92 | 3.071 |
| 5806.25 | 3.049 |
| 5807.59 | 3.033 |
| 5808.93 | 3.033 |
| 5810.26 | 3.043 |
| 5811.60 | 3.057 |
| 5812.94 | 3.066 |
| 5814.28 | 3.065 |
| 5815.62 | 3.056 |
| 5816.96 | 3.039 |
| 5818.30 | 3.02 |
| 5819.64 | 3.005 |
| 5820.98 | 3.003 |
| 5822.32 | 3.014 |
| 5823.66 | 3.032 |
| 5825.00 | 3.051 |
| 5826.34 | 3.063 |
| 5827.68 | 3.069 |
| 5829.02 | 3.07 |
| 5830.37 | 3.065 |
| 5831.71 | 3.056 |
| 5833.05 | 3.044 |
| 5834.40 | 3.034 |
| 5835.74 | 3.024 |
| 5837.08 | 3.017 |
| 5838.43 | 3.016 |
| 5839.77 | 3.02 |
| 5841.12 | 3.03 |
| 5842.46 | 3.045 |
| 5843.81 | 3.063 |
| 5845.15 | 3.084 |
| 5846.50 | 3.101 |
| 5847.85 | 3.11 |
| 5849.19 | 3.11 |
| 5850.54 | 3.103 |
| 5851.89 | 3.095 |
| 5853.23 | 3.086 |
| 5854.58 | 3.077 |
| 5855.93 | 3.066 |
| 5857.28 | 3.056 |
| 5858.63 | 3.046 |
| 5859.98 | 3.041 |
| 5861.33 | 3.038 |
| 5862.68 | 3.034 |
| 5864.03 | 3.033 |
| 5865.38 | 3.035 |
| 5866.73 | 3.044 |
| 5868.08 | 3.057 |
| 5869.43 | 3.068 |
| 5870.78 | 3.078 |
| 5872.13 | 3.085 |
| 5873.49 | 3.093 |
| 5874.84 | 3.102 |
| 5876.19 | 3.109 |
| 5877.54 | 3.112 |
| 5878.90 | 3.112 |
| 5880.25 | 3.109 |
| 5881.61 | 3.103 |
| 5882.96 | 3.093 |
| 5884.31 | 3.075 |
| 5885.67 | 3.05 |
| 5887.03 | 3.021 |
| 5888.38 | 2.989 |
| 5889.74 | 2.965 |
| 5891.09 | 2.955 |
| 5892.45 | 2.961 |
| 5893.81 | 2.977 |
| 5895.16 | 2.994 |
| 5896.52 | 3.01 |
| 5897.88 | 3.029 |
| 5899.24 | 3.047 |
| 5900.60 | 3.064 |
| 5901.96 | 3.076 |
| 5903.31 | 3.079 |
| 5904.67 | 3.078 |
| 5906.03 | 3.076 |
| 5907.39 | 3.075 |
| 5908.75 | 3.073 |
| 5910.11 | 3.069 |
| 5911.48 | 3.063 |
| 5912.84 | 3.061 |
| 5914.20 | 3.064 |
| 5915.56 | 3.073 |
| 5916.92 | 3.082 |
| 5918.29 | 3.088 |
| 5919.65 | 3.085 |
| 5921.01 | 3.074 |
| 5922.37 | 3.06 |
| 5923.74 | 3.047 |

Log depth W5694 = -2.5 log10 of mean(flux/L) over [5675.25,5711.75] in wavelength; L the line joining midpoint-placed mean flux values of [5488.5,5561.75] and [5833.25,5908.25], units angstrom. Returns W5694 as 0.22 mag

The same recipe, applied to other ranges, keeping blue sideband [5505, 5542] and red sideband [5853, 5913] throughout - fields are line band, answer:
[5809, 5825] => 0.04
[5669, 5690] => 0.33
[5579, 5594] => -0.19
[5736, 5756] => 0.03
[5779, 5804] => 0.04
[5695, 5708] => -0.06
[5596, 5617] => -0.25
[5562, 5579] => -0.13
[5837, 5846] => 0.03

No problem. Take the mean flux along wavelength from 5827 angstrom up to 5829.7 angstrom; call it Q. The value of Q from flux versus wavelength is 3.07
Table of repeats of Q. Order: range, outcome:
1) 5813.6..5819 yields 3.04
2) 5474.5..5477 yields 3.38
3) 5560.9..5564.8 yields 3.81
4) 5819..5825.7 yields 3.02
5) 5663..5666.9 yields 4.42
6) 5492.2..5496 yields 3.44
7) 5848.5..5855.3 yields 3.1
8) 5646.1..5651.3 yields 4.58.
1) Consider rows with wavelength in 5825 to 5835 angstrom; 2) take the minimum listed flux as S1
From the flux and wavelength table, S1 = 3.034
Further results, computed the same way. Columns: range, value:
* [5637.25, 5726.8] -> 1.489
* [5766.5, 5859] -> 3.003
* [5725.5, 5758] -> 3.098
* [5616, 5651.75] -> 4.504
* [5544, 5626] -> 3.551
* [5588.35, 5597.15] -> 4.216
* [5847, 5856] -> 3.066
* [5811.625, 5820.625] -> 3.005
